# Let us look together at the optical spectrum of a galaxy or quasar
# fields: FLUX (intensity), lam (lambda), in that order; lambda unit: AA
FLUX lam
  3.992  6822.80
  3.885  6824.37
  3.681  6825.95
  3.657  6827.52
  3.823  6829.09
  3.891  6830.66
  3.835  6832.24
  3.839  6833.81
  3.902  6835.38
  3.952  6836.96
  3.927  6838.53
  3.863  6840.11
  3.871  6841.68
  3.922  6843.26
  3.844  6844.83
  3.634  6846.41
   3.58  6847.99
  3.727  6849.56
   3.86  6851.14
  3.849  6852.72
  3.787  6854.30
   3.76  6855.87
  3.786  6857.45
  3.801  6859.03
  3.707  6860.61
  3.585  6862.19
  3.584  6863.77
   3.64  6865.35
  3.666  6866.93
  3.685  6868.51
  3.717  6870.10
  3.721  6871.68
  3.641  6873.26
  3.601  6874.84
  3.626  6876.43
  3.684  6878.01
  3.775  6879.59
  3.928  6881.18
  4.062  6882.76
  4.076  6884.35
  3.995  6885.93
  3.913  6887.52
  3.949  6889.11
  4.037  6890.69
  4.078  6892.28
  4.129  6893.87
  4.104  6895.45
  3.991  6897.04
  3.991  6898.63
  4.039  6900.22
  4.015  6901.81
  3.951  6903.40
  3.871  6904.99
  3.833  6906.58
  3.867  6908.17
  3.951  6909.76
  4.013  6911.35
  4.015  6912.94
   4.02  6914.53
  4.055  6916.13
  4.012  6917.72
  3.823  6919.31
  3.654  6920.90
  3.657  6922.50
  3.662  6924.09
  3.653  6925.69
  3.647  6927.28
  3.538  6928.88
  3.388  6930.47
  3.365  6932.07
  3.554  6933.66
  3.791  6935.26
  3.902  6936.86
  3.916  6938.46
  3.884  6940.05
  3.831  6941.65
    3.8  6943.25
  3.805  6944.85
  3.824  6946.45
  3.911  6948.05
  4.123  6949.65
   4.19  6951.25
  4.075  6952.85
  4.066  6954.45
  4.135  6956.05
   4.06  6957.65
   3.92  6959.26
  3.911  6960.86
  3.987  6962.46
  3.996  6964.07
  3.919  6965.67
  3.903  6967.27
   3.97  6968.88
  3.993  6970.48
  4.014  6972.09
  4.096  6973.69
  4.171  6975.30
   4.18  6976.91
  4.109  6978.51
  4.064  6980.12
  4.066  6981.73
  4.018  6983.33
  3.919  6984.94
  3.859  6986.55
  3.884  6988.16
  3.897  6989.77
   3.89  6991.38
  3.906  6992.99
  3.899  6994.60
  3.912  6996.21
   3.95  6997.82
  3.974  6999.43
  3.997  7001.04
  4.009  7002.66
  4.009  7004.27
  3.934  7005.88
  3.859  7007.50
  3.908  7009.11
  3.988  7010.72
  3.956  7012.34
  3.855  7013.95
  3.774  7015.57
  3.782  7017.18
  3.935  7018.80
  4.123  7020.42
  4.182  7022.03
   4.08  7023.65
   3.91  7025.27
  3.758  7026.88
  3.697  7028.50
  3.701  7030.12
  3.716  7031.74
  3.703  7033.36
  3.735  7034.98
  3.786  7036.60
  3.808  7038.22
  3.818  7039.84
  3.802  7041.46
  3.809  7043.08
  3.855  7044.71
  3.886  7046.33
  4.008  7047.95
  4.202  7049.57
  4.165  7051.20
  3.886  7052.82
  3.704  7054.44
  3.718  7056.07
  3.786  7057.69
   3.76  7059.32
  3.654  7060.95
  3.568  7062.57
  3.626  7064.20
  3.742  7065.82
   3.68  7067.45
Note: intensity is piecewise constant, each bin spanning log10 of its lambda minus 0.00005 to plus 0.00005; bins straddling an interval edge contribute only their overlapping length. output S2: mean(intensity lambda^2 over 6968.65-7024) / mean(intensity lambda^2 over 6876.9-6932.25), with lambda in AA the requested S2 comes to 1.05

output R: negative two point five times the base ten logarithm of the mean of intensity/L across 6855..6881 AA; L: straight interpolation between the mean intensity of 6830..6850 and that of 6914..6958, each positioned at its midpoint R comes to 0.04 mag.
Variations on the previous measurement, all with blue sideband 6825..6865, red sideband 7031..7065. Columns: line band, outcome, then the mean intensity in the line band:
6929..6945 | 0.02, 3.71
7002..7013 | -0.04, 3.95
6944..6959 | -0.06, 4.02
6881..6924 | -0.05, 3.96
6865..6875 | 0.03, 3.67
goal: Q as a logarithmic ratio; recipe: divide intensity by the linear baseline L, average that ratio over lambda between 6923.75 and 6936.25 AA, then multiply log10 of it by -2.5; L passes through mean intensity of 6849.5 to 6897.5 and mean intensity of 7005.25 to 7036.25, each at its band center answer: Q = 0.08 mag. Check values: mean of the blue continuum 3.82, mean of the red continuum 3.87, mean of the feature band 3.58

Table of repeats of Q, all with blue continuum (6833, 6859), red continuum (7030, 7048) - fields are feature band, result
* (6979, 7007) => -0.04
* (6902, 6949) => 0.00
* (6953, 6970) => -0.05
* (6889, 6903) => -0.06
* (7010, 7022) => -0.04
